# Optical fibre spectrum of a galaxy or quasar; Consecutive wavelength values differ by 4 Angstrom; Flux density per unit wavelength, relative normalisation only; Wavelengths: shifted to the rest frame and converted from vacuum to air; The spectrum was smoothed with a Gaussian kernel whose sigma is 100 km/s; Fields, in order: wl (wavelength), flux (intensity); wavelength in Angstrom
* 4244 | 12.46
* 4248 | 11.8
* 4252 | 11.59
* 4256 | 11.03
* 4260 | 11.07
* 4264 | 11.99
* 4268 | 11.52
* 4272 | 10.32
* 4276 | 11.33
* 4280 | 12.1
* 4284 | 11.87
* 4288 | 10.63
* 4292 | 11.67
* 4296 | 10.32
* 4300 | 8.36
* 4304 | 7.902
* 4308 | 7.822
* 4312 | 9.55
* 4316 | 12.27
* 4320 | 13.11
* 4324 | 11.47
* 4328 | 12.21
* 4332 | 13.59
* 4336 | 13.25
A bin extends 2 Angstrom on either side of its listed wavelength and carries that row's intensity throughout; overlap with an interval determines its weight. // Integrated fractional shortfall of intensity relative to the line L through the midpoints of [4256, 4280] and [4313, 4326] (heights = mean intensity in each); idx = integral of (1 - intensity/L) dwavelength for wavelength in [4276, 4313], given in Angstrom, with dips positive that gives 5.0 Angstrom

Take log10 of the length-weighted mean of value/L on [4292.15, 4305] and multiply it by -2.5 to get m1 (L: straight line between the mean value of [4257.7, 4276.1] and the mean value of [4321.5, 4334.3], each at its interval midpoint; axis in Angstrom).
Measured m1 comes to 0.26 mag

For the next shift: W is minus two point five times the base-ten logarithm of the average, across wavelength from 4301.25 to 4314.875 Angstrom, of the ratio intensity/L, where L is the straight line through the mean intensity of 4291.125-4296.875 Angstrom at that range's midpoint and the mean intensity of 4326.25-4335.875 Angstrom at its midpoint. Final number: 0.332 mag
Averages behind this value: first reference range 11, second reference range 13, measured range 8.67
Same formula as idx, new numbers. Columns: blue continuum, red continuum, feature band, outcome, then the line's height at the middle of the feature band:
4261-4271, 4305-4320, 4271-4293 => -0.6 Angstrom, 11.1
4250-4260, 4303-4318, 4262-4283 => -1.5 Angstrom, 10.7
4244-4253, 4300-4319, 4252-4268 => 0.0 Angstrom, 11.4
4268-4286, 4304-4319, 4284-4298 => -0.3 Angstrom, 10.8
